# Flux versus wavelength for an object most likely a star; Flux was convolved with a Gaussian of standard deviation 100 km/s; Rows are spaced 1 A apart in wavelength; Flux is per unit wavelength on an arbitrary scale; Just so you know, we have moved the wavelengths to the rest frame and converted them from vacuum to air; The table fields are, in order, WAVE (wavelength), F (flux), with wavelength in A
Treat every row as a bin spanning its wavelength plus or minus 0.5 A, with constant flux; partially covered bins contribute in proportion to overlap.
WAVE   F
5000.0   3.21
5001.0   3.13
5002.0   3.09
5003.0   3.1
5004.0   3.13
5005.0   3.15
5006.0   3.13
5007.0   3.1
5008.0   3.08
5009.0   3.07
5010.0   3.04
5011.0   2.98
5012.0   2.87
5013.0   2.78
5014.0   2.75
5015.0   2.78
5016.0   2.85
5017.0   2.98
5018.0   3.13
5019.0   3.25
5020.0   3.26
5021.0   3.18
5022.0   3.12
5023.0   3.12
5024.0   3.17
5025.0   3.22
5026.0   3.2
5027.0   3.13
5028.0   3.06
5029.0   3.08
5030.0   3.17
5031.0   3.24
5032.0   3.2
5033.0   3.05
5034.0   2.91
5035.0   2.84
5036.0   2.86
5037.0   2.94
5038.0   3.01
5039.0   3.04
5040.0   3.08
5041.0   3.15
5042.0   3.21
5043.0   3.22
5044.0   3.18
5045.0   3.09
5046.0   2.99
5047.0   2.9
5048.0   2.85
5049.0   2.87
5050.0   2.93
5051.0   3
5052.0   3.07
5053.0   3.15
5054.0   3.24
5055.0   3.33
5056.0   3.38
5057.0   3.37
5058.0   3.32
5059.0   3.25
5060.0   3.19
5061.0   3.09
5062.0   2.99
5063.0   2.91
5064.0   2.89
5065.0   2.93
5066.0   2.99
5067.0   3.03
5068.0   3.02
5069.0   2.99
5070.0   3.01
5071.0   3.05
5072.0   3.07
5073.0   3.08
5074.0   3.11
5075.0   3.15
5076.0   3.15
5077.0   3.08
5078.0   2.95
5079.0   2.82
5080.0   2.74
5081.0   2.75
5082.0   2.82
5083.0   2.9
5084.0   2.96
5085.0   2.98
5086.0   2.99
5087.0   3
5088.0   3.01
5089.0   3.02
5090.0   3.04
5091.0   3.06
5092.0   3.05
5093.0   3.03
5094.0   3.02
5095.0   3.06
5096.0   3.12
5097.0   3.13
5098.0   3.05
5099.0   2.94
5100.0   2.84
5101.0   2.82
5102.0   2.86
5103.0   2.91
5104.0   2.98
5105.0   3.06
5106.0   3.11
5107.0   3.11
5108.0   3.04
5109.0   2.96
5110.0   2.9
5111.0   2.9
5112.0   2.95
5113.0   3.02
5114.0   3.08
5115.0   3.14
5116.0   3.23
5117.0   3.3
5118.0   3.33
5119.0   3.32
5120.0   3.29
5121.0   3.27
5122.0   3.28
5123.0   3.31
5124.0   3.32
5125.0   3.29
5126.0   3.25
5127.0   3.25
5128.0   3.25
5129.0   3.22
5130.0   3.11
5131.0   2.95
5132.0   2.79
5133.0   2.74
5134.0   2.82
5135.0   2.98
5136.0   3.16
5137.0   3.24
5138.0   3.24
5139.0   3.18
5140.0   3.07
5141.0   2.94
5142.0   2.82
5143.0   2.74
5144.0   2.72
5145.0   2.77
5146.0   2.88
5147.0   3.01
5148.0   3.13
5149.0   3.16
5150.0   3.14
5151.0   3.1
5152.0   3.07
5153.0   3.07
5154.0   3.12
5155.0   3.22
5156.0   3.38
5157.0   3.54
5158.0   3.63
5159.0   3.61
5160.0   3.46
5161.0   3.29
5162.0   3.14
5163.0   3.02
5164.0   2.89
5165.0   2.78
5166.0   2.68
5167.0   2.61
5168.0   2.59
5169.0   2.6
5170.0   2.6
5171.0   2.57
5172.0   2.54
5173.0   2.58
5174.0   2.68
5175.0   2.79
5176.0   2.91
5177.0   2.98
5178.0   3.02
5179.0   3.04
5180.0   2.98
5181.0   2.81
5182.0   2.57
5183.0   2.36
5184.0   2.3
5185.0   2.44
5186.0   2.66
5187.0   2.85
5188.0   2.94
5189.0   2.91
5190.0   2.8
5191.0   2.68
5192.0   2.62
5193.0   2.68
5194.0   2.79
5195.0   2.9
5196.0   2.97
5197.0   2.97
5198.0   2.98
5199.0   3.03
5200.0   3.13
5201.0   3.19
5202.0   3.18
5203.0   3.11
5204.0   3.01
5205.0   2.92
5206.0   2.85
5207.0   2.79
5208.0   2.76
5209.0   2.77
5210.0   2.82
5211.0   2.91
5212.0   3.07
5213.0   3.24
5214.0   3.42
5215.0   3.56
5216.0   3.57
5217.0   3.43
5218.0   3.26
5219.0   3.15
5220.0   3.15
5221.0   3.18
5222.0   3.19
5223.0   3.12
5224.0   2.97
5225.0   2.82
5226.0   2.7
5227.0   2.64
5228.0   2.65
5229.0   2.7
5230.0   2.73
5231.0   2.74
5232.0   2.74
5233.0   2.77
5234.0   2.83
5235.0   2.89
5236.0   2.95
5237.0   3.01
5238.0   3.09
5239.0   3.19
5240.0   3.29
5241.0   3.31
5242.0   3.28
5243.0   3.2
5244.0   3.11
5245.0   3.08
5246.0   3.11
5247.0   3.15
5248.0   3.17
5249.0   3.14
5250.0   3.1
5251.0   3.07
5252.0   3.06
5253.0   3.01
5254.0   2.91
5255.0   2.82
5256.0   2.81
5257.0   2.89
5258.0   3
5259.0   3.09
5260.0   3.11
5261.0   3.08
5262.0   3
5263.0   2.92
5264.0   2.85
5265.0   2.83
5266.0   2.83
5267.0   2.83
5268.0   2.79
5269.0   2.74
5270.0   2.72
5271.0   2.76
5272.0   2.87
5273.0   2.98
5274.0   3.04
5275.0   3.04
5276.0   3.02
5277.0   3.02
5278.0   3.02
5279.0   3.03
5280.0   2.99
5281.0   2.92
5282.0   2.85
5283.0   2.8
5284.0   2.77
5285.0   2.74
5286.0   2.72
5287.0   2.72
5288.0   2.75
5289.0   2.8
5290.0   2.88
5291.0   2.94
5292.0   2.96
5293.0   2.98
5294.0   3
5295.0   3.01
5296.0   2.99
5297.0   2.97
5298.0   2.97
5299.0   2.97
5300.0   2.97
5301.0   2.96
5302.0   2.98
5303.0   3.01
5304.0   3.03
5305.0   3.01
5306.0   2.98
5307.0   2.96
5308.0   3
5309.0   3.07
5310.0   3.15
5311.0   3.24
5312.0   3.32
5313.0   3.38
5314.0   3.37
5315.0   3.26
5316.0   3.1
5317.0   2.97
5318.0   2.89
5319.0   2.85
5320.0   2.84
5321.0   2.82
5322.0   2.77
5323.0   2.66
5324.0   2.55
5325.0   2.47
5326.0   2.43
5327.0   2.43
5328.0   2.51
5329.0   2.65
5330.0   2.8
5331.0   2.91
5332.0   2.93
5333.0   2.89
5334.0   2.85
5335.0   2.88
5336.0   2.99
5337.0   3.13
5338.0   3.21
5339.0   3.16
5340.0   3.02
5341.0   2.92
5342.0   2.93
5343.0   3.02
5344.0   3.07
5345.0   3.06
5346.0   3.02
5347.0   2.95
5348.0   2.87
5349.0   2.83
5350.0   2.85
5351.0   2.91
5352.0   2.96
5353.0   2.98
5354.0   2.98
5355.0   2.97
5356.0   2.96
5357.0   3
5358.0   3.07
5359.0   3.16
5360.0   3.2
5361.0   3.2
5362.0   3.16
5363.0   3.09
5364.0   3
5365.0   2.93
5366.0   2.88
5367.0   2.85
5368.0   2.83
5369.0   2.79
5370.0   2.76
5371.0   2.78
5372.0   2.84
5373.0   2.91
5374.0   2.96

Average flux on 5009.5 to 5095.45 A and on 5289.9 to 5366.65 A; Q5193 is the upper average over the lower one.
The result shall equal 1.0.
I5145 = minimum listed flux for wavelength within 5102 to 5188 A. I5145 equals 2.3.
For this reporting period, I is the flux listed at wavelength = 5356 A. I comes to 2.96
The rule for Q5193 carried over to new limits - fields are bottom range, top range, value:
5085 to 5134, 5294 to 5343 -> 0.96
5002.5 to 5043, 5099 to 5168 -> 1.01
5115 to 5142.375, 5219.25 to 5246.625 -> 0.95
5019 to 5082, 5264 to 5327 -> 0.95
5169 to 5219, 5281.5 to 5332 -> 1.00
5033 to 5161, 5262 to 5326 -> 0.95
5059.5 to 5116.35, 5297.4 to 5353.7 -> 0.98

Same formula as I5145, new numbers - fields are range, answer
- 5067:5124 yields 2.74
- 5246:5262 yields 2.81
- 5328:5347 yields 2.51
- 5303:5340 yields 2.43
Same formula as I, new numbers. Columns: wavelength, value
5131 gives 2.95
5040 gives 3.08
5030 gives 3.17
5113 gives 3.02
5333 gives 2.89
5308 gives 3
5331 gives 2.91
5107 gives 3.11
